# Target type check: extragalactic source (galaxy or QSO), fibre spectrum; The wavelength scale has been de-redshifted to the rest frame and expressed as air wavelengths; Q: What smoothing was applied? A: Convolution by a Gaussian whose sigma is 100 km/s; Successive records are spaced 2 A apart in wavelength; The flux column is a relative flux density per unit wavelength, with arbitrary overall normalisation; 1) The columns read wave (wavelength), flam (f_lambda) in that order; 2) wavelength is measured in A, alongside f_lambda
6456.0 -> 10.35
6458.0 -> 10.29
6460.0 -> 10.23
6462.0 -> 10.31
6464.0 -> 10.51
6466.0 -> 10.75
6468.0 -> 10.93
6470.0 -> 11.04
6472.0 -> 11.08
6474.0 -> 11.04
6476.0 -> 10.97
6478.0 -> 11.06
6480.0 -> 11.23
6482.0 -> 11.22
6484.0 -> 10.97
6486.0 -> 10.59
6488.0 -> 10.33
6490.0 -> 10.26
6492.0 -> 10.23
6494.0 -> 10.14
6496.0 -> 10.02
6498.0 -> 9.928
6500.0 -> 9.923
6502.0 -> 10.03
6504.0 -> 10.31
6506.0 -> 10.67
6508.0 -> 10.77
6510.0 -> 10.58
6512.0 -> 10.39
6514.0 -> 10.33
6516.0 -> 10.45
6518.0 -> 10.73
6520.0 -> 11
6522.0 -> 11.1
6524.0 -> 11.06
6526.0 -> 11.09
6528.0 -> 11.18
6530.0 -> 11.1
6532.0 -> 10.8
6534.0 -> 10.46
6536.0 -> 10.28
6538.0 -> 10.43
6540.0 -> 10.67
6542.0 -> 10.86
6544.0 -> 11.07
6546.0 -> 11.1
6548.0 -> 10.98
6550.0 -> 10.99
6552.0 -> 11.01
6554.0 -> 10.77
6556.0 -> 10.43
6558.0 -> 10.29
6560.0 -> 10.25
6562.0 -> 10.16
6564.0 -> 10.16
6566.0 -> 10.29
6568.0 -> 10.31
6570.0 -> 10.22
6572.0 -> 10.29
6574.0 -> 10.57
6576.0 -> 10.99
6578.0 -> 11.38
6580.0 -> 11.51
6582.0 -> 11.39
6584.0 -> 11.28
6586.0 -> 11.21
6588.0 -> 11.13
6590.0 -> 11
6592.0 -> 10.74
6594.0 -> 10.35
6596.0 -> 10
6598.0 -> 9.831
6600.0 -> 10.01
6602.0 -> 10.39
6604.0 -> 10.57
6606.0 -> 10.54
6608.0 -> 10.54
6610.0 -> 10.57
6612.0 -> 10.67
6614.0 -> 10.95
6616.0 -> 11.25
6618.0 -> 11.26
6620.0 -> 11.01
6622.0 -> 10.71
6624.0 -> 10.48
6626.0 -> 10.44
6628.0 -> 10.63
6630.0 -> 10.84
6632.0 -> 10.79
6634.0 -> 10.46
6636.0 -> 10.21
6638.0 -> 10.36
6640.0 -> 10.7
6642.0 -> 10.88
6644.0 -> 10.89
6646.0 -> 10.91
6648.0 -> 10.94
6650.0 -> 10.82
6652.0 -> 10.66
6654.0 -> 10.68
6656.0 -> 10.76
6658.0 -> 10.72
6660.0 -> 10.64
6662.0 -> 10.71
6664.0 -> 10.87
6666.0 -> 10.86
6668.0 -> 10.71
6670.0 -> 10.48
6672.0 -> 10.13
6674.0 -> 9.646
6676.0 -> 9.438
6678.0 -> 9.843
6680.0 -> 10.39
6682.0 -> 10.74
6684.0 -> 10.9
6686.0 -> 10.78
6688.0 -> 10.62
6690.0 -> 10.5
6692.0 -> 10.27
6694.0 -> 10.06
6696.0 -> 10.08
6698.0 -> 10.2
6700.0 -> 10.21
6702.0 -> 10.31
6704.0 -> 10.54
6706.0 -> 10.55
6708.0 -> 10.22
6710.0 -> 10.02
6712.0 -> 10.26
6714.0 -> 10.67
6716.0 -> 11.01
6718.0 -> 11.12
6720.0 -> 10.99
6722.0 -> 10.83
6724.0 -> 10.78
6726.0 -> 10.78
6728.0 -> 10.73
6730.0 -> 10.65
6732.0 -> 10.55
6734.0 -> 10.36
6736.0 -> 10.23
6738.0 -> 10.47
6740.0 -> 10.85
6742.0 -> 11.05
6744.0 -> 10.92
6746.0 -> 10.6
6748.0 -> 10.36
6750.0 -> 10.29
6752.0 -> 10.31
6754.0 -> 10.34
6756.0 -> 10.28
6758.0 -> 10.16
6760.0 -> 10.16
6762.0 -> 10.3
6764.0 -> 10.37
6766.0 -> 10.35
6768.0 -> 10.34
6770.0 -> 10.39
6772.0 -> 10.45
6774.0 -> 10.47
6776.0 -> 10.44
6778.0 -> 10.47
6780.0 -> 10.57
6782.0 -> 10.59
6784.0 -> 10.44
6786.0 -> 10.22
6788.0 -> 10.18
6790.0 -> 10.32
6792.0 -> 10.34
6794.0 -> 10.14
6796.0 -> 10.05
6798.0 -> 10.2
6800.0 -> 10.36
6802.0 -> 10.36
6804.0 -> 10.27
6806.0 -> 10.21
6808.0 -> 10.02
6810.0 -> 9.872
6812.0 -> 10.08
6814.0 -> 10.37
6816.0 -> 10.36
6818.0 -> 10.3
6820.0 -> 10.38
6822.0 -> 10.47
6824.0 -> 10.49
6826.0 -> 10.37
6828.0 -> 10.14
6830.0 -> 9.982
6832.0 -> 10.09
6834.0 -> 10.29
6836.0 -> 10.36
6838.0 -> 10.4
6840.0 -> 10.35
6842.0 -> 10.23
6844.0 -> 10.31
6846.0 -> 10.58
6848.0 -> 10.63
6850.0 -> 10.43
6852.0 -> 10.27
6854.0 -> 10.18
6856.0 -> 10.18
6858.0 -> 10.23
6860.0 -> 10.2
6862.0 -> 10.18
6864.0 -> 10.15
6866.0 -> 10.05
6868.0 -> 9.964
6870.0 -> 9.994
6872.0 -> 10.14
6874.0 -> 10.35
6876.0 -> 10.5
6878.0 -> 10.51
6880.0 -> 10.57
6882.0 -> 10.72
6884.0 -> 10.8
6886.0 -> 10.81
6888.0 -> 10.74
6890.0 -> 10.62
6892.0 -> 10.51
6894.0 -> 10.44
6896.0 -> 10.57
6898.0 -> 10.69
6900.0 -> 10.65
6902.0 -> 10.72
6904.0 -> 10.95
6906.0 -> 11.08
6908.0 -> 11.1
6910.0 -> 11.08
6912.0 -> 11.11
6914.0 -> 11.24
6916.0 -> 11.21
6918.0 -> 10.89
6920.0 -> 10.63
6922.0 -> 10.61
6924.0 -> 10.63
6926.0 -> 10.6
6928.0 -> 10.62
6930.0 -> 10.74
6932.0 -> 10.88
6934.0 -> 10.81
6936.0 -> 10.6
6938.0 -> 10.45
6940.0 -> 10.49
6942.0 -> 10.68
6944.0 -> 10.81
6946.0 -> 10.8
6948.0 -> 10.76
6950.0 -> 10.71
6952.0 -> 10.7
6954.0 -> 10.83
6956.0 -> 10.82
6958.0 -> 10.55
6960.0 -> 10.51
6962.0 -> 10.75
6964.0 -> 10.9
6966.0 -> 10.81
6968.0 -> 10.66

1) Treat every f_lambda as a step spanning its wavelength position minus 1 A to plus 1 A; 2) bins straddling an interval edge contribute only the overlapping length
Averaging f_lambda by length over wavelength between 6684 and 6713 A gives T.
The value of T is 10.3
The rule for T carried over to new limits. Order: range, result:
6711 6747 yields 10.7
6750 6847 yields 10.3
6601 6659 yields 10.7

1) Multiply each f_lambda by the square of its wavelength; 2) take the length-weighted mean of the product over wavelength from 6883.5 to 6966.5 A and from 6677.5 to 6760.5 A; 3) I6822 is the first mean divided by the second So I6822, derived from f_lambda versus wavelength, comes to 1.09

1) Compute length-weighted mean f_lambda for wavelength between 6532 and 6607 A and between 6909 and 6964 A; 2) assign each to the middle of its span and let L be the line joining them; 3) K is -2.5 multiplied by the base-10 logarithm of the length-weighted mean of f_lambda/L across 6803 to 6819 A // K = 0.06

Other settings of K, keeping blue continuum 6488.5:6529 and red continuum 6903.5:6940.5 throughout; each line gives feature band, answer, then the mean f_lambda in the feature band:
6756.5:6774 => 0.04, 10.3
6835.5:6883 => 0.05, 10.3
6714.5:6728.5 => -0.02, 10.9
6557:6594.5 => -0.02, 10.7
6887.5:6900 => 0.02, 10.6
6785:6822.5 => 0.05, 10.2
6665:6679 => 0.05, 10.2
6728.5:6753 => 0.01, 10.6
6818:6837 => 0.05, 10.3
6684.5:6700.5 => 0.03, 10.4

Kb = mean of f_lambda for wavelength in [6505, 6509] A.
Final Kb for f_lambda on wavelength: 10.7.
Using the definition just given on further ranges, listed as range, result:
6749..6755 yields 10.3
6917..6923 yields 10.7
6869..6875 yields 10.2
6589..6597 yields 10.5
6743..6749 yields 10.6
